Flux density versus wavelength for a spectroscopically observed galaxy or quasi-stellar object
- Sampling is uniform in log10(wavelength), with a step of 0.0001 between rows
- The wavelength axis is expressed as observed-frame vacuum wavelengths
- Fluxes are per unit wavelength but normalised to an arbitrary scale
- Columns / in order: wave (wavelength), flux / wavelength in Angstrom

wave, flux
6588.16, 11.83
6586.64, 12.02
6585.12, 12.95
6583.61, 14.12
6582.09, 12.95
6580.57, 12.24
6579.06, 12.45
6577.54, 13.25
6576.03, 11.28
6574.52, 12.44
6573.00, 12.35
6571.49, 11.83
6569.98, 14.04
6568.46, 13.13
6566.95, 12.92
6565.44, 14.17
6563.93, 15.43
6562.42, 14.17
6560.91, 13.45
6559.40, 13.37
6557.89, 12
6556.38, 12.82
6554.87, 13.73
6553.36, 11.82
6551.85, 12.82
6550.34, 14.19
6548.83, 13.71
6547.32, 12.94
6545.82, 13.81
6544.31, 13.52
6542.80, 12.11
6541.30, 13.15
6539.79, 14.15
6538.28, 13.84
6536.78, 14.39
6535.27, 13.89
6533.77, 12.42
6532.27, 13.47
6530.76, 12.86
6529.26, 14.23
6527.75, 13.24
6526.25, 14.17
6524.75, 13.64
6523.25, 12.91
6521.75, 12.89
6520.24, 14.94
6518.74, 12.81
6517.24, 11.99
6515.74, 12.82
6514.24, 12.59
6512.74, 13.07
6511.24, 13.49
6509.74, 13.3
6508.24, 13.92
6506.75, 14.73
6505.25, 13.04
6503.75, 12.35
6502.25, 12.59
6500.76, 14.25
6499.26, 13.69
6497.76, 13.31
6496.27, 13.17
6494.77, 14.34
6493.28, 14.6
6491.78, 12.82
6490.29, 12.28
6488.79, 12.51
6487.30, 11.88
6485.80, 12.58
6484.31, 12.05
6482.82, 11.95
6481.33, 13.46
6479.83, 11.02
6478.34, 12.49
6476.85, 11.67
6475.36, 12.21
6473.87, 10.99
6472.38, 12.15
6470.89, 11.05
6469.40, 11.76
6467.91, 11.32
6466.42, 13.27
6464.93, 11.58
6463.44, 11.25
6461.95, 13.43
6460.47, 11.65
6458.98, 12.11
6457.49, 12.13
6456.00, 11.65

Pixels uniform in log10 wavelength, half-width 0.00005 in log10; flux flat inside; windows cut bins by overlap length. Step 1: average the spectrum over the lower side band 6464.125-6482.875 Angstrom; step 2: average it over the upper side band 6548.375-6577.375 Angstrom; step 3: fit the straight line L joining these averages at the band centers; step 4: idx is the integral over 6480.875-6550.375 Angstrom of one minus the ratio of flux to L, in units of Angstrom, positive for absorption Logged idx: -4.34 Angstrom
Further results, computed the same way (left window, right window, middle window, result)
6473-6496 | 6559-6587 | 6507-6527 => -1.0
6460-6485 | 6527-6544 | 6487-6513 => -1.5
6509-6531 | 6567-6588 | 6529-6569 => -1.4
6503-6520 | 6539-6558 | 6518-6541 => -0.7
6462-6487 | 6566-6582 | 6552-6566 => -1.0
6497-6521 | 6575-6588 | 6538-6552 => -0.5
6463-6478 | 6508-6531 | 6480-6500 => -0.9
